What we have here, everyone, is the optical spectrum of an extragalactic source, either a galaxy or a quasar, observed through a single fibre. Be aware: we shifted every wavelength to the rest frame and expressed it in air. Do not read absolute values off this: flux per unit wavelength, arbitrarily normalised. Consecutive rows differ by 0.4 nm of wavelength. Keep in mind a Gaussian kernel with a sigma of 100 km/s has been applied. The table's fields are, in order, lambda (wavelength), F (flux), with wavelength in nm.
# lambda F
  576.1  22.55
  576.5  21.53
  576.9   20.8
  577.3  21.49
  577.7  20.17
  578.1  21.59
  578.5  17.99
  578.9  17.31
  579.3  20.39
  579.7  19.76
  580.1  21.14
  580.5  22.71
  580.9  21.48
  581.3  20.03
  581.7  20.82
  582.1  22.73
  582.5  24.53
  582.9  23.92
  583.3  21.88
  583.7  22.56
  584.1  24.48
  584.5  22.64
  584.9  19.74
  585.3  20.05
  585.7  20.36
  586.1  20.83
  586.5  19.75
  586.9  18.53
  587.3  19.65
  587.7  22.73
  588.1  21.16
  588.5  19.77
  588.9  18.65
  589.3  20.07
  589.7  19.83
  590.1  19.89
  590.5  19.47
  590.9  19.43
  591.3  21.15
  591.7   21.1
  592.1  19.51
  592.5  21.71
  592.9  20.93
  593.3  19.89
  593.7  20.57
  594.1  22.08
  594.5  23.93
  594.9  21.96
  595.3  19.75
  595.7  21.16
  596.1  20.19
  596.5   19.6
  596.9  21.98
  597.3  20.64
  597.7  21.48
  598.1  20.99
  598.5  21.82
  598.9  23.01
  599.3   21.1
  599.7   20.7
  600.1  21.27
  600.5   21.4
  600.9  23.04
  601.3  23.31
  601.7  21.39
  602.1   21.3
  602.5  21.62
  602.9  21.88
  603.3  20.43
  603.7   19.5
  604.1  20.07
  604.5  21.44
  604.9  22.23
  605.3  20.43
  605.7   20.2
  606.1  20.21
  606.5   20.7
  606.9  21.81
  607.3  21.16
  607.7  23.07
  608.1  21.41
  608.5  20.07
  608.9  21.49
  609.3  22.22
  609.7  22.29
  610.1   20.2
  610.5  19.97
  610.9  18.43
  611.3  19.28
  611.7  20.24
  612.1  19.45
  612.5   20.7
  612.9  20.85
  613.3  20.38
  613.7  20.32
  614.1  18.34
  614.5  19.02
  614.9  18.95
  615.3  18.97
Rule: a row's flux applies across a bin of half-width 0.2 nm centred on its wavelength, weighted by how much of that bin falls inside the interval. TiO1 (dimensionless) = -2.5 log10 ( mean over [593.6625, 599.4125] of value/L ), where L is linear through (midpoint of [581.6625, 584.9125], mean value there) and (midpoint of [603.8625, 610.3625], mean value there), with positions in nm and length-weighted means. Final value 0.03 mag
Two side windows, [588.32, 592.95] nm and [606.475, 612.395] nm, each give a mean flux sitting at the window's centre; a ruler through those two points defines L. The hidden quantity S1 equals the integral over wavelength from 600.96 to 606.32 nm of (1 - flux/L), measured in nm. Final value -0.14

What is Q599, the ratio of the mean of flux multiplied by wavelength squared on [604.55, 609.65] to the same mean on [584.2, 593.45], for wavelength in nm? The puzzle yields 1.11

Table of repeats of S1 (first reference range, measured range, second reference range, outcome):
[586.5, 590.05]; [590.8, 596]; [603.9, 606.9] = -0.20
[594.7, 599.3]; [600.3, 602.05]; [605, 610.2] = -0.09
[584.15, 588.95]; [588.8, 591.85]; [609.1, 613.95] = 0.08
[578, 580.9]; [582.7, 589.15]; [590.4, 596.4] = -0.17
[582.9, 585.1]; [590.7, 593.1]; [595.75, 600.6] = 0.12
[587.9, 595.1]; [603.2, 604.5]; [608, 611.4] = 0.03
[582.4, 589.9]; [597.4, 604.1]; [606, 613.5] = -0.19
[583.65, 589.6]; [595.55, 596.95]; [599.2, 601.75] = 0.06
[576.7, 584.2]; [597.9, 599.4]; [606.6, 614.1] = -0.06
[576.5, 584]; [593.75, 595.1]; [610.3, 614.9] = -0.12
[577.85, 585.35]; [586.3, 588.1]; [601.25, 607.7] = 0.09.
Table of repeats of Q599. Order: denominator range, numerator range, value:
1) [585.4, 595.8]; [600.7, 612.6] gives 1.08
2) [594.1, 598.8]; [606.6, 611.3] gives 1.03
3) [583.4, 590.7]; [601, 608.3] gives 1.10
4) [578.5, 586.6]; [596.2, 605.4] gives 1.07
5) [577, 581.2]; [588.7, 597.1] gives 1.06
